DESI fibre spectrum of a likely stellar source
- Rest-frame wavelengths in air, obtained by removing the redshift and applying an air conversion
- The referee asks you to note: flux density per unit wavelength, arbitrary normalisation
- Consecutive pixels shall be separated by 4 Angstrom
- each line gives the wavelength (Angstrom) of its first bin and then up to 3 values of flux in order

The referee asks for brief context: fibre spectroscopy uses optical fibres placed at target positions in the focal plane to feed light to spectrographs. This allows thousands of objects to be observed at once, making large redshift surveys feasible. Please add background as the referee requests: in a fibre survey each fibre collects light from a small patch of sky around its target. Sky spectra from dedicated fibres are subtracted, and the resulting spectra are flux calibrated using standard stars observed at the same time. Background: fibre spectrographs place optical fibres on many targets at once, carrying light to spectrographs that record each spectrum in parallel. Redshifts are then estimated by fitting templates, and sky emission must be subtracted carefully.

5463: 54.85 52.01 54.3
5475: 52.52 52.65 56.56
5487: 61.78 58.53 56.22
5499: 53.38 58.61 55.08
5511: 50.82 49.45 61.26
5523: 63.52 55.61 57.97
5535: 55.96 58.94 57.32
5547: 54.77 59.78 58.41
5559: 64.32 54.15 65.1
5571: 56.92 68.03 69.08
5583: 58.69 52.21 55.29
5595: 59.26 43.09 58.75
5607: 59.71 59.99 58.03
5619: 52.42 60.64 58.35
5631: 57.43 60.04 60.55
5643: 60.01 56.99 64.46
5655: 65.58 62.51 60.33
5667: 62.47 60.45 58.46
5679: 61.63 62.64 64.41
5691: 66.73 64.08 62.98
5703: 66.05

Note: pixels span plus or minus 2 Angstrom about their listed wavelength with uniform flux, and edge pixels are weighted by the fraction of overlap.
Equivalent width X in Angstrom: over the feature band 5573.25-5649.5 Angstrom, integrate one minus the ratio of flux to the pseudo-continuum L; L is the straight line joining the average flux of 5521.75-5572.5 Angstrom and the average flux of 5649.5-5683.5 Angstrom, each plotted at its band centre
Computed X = 2.6 Angstrom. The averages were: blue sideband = 58.6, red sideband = 62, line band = 58.4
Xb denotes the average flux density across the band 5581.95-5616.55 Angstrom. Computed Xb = 56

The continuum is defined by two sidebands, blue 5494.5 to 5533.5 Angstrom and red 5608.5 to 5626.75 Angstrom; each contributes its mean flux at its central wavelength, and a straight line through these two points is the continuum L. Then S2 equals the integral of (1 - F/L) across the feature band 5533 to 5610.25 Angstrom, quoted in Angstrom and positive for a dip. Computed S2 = -1.8 Angstrom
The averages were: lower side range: 56.2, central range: 58.4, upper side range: 57.9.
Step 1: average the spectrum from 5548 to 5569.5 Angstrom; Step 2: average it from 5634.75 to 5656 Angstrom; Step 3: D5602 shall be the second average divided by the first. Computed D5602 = 1.02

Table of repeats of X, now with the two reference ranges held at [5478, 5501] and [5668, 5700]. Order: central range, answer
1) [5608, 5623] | 0.8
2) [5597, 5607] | 1.2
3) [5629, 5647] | 0.6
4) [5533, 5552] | 0.4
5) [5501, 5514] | 0.6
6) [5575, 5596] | 0.0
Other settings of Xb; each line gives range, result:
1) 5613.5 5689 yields 60.4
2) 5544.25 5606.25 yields 58.5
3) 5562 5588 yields 61.2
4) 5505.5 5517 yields 51.6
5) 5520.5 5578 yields 59.5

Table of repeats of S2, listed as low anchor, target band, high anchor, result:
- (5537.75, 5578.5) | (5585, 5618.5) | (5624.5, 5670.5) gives 2.7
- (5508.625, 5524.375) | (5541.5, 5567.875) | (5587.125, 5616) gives -1.4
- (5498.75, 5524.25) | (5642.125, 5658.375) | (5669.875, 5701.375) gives -0.1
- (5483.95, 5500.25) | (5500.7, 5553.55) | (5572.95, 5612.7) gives 0.9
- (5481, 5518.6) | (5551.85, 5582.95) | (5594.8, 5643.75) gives -2.9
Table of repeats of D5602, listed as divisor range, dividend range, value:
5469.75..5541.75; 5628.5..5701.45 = 1.10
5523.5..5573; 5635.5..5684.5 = 1.05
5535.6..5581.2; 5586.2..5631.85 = 0.93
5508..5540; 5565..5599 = 1.05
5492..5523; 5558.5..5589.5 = 1.09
